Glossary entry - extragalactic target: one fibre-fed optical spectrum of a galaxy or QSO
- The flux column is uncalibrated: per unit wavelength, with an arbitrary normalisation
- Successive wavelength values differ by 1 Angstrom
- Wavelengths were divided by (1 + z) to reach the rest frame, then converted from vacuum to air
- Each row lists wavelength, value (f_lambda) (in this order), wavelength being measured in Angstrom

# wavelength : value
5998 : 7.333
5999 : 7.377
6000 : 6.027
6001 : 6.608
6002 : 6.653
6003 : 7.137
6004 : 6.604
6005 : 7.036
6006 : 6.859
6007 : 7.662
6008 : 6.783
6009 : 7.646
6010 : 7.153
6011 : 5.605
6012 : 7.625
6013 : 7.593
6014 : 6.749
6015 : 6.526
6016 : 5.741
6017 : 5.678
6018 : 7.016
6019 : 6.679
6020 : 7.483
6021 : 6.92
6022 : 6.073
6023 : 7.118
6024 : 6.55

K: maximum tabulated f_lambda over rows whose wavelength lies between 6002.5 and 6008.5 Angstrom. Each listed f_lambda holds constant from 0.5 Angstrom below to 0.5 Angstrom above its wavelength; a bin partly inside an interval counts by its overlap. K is 7.662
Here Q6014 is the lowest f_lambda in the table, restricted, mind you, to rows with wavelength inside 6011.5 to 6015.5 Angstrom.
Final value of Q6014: 6.526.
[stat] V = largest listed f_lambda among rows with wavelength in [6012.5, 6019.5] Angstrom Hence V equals 7.593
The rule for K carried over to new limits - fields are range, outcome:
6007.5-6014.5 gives 7.646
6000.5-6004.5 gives 7.137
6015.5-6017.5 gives 5.741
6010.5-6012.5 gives 7.625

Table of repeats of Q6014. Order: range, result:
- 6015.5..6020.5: 5.678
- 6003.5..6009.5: 6.604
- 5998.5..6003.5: 6.027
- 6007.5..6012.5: 5.605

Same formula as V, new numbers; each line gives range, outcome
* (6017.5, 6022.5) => 7.483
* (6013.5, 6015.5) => 6.749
